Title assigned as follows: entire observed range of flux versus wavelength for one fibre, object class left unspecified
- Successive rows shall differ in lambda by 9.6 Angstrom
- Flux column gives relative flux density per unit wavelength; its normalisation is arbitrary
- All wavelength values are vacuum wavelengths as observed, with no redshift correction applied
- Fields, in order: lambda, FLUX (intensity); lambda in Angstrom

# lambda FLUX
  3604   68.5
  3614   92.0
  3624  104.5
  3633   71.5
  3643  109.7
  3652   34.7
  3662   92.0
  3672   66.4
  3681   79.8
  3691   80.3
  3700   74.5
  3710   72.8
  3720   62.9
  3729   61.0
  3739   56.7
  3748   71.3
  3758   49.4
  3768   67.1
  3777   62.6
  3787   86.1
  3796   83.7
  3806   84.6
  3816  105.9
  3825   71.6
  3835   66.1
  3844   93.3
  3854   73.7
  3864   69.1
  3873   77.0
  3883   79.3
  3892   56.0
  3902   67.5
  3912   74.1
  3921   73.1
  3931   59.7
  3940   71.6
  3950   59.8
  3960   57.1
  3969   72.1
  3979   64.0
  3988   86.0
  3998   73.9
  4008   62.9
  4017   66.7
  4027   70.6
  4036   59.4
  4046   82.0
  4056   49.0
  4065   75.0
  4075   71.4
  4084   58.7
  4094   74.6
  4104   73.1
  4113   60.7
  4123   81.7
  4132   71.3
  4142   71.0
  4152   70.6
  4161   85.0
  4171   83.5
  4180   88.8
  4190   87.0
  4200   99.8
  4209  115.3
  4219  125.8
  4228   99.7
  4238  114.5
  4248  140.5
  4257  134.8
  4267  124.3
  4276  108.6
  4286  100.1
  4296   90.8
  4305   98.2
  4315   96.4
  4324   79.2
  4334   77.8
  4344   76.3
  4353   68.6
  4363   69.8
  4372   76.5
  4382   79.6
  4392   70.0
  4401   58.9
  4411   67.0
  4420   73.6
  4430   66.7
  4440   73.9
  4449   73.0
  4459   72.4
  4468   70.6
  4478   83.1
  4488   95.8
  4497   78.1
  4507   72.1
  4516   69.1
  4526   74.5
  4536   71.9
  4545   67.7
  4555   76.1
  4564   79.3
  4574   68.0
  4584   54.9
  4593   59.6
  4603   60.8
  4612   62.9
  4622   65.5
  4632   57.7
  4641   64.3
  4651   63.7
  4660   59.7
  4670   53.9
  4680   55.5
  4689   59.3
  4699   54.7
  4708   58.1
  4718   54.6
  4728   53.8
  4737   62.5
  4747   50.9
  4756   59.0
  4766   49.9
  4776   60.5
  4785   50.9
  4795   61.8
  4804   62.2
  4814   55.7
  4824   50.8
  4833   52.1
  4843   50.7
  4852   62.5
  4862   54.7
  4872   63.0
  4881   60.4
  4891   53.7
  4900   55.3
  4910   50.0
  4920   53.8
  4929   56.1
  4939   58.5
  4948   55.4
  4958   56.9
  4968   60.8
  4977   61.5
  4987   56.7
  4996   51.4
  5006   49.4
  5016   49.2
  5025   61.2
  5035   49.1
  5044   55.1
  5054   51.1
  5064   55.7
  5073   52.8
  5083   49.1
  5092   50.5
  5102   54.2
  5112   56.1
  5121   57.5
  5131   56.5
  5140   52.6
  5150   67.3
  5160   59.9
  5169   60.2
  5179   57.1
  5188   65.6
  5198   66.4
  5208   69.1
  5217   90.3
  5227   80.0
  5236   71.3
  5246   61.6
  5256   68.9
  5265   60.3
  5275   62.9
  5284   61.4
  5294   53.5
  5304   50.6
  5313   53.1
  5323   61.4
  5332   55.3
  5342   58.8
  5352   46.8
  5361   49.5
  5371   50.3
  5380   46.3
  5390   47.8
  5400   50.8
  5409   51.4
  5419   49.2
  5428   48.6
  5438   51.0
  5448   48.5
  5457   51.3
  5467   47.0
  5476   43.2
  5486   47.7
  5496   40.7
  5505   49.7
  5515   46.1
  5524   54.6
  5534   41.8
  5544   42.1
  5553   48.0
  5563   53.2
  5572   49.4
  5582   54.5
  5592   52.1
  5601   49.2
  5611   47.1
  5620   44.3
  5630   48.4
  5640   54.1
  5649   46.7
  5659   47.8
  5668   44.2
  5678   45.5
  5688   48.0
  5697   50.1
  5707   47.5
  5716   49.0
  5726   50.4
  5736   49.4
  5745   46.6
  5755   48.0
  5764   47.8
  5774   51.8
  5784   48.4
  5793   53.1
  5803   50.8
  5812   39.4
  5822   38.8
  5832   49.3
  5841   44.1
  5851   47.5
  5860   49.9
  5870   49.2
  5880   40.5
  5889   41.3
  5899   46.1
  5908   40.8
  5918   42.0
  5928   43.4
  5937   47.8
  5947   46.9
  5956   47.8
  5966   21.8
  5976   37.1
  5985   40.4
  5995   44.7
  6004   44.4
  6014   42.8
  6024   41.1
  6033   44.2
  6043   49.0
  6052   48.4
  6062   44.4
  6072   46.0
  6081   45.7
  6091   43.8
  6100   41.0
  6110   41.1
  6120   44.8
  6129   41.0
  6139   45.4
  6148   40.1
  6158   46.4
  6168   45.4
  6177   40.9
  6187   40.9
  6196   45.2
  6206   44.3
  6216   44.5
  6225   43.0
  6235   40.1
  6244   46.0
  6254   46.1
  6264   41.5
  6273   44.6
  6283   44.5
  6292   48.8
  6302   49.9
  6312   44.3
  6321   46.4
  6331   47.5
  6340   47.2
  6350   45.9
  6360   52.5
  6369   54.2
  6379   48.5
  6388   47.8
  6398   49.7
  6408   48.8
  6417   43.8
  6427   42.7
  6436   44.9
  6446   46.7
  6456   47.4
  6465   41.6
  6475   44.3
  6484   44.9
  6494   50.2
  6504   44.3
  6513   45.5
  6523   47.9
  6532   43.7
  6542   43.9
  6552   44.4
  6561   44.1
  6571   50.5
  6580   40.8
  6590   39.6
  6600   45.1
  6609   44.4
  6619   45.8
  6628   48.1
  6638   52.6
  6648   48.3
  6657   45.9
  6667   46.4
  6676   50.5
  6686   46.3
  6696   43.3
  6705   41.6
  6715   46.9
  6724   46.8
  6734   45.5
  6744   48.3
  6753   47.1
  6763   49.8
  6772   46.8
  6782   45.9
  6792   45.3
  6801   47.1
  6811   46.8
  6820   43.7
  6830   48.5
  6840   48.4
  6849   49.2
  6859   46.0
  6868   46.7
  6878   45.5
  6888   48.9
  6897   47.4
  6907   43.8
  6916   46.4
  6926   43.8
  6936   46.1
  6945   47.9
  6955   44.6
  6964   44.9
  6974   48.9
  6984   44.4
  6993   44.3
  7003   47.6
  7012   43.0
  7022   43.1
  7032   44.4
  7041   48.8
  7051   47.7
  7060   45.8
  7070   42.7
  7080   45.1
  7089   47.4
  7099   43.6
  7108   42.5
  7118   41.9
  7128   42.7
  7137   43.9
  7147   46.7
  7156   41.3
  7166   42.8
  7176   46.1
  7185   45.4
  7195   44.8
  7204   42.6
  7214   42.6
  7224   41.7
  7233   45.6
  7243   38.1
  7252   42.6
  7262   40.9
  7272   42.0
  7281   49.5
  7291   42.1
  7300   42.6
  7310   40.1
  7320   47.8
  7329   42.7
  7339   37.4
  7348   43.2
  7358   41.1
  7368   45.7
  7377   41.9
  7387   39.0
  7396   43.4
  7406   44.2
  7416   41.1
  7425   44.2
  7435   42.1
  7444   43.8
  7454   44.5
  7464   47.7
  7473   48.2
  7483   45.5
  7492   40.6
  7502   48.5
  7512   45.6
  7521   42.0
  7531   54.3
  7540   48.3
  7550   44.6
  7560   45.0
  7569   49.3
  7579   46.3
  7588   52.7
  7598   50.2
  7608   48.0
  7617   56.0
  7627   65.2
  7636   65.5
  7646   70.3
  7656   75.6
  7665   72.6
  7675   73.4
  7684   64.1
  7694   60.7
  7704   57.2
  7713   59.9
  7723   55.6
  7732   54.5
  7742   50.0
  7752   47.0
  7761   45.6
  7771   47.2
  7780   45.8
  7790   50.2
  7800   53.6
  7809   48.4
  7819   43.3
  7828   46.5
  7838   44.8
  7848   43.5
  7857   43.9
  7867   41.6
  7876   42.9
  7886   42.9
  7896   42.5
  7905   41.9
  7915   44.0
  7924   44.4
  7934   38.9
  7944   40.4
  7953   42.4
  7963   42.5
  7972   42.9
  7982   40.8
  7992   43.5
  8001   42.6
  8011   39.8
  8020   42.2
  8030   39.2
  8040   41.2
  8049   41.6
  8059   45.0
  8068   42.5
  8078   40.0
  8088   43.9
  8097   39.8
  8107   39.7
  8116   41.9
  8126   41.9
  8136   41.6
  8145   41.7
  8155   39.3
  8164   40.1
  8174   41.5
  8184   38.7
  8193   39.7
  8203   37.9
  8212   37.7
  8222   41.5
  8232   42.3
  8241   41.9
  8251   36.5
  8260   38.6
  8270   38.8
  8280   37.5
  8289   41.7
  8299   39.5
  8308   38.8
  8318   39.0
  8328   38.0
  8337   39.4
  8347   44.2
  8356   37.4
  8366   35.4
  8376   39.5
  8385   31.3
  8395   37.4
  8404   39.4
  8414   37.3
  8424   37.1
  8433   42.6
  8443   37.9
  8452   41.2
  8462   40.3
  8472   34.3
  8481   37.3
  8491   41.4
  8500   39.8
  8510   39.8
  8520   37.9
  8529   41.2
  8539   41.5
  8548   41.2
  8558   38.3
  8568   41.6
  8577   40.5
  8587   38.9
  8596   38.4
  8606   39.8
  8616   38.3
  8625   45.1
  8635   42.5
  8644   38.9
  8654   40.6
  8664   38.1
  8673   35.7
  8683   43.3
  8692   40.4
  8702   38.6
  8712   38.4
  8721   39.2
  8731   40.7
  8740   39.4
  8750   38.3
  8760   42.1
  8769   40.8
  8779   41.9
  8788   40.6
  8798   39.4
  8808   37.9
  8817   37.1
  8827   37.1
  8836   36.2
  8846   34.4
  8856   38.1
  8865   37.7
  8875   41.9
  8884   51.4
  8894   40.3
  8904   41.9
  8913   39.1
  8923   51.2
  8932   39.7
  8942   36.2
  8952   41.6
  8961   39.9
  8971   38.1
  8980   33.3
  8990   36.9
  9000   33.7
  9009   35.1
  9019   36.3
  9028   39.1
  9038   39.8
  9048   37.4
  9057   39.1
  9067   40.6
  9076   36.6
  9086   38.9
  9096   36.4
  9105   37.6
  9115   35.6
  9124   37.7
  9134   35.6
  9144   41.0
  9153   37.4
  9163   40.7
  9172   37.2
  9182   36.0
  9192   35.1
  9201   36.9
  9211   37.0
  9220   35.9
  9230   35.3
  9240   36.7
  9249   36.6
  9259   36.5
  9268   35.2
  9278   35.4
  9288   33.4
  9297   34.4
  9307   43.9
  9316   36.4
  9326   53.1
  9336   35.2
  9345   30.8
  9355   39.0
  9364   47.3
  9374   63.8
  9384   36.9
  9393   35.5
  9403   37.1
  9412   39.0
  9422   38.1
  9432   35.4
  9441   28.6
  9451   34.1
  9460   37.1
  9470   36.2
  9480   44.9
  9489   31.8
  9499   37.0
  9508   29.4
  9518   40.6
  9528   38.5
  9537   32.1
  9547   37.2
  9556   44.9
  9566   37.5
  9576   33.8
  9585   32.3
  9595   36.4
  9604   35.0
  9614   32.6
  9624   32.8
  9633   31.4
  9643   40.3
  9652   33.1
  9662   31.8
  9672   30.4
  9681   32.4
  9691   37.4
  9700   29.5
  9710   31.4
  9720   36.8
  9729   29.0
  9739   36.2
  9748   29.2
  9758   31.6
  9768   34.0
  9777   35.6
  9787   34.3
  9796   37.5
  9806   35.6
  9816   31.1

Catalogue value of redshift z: 1.741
